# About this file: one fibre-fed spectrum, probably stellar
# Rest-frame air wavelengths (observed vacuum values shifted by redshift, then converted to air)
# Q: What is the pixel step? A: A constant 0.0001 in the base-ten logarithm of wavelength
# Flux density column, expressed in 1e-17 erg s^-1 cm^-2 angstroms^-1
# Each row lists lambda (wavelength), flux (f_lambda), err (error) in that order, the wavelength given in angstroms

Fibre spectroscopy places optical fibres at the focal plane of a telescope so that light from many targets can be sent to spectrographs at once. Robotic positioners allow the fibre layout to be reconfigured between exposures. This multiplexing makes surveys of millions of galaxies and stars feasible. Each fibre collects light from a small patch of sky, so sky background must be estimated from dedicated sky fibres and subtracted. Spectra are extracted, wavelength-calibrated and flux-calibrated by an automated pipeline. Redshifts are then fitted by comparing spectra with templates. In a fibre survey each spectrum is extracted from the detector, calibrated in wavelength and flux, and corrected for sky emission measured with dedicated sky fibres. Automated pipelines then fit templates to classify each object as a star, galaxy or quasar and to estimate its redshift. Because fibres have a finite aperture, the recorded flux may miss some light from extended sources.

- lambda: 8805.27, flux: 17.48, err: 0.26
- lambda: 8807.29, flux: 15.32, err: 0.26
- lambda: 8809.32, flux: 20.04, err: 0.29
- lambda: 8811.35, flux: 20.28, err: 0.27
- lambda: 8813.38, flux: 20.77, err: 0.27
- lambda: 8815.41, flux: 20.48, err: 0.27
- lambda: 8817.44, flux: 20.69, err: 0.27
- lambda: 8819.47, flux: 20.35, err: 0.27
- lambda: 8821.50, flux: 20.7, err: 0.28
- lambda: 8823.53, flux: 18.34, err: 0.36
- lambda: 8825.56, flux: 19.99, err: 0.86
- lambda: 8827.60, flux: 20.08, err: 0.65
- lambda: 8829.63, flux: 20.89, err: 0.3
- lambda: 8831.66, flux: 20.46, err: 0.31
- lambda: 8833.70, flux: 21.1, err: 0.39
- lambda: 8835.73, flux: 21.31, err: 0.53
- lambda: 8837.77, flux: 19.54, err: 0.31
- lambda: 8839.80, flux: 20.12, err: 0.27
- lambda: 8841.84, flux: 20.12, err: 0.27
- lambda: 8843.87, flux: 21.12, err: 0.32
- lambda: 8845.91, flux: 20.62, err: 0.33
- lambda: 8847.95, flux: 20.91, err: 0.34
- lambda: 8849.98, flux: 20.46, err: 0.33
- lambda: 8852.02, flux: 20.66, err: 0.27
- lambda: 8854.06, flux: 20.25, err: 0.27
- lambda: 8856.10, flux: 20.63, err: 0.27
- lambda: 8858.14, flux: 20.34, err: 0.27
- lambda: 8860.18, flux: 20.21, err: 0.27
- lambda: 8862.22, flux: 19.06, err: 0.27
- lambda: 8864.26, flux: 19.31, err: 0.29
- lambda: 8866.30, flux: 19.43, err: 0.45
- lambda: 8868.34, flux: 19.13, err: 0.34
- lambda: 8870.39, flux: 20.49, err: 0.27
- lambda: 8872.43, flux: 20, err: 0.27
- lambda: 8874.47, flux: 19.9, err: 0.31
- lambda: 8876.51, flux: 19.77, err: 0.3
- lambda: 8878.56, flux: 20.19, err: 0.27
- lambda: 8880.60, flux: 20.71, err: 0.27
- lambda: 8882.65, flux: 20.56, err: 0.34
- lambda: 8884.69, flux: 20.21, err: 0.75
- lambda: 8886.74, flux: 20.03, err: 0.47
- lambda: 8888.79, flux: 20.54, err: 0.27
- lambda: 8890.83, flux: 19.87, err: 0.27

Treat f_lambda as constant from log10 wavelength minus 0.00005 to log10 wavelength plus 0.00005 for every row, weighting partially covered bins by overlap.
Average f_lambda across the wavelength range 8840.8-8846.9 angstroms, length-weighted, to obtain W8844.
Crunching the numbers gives 20.6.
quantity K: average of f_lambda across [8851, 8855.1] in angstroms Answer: 20.4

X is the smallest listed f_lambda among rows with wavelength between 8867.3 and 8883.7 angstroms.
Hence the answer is 19.13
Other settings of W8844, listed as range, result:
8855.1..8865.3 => 19.9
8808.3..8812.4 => 20.1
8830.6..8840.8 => 20.5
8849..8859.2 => 20.5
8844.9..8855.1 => 20.6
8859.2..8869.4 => 19.4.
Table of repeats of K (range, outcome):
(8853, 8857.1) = 20.4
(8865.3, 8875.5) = 19.8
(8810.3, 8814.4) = 20.5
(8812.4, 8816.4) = 20.6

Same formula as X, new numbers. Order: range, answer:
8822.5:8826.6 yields 18.34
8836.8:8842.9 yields 19.54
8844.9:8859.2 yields 20.25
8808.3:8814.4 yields 20.04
